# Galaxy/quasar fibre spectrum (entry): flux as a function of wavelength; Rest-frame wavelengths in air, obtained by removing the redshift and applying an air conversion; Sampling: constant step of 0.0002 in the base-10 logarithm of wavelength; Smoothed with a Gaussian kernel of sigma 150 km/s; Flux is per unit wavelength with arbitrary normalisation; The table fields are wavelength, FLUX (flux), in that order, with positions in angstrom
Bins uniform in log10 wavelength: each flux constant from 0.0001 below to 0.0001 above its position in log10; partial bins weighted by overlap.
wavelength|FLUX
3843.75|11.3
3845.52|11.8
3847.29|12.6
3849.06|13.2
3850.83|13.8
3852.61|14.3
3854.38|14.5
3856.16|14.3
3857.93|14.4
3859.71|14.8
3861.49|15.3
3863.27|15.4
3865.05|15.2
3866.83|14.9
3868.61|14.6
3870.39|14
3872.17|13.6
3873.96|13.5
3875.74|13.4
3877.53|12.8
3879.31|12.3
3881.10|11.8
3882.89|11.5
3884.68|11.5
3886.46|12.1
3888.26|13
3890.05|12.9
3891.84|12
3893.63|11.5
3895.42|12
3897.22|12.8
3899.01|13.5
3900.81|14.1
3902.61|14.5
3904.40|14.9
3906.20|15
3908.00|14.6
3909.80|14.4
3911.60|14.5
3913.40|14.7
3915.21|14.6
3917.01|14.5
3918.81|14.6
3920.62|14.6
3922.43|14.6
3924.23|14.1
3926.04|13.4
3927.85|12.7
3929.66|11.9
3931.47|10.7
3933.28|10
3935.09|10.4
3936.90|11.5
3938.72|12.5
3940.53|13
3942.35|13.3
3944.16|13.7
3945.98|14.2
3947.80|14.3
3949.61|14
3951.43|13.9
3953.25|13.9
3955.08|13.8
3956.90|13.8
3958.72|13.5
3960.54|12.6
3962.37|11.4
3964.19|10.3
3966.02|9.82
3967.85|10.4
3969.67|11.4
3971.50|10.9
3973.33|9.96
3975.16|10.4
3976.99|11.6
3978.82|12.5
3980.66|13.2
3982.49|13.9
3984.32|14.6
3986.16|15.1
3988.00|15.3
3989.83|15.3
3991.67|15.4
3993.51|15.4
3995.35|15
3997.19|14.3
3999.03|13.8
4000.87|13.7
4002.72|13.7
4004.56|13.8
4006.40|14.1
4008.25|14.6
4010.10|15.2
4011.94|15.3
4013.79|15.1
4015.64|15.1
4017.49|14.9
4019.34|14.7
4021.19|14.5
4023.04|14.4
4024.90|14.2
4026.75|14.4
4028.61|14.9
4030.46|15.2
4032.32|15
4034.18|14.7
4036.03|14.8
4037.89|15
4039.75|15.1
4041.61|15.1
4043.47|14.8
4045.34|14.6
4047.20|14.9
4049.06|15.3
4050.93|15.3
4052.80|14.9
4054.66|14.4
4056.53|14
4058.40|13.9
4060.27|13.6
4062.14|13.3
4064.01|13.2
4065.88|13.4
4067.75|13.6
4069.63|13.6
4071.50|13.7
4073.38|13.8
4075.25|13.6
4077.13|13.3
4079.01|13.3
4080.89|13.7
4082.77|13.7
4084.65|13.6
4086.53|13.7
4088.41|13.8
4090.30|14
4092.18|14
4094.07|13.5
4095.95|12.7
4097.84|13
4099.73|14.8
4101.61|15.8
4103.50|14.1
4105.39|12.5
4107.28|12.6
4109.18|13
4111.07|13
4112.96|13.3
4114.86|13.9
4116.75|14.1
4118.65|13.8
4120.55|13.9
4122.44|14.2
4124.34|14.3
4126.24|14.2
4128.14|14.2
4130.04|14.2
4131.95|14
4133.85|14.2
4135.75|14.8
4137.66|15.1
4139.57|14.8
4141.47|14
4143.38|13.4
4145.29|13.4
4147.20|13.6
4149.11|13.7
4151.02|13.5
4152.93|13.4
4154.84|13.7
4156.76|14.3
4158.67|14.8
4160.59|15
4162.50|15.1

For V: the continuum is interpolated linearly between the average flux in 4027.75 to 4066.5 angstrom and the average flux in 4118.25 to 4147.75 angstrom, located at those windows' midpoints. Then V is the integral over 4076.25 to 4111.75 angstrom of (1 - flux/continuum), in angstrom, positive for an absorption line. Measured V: 1.8 angstrom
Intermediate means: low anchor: 14.6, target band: 13.6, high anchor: 14.1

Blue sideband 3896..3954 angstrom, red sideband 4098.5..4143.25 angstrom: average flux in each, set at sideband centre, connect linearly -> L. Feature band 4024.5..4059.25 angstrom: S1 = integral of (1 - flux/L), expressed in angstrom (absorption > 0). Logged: -2.4 angstrom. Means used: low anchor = 13.5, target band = 14.8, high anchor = 14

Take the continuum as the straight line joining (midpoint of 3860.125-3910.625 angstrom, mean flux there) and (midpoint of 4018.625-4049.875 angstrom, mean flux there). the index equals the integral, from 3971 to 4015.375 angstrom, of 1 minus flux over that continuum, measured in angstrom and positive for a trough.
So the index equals 1.70 angstrom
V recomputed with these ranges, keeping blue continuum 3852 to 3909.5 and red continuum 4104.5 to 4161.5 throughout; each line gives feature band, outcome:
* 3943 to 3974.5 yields 2.9 angstrom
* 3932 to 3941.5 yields 1.5 angstrom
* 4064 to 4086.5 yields 0.4 angstrom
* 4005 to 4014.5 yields -0.7 angstrom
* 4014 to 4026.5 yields -0.8 angstrom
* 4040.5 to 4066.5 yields -1.0 angstrom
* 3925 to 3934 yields 1.2 angstrom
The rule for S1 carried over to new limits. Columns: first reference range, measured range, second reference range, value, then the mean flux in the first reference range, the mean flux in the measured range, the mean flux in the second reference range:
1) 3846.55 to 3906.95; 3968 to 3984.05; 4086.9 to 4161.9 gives 2.2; 13.5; 11.8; 13.9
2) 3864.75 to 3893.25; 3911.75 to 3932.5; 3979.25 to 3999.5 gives -0.1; 13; 13.7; 14.6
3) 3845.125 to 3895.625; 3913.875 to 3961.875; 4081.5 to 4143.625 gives 1.0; 13.4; 13.2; 13.9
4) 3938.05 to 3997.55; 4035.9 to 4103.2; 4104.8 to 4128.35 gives -3.1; 13.1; 14.1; 13.6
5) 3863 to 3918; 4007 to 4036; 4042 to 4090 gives -2.0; 13.5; 14.8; 14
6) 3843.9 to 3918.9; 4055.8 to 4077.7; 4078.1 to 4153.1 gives 0.3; 13.6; 13.6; 13.8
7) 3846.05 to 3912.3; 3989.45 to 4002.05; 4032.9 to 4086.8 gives -0.6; 13.6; 14.6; 14.1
